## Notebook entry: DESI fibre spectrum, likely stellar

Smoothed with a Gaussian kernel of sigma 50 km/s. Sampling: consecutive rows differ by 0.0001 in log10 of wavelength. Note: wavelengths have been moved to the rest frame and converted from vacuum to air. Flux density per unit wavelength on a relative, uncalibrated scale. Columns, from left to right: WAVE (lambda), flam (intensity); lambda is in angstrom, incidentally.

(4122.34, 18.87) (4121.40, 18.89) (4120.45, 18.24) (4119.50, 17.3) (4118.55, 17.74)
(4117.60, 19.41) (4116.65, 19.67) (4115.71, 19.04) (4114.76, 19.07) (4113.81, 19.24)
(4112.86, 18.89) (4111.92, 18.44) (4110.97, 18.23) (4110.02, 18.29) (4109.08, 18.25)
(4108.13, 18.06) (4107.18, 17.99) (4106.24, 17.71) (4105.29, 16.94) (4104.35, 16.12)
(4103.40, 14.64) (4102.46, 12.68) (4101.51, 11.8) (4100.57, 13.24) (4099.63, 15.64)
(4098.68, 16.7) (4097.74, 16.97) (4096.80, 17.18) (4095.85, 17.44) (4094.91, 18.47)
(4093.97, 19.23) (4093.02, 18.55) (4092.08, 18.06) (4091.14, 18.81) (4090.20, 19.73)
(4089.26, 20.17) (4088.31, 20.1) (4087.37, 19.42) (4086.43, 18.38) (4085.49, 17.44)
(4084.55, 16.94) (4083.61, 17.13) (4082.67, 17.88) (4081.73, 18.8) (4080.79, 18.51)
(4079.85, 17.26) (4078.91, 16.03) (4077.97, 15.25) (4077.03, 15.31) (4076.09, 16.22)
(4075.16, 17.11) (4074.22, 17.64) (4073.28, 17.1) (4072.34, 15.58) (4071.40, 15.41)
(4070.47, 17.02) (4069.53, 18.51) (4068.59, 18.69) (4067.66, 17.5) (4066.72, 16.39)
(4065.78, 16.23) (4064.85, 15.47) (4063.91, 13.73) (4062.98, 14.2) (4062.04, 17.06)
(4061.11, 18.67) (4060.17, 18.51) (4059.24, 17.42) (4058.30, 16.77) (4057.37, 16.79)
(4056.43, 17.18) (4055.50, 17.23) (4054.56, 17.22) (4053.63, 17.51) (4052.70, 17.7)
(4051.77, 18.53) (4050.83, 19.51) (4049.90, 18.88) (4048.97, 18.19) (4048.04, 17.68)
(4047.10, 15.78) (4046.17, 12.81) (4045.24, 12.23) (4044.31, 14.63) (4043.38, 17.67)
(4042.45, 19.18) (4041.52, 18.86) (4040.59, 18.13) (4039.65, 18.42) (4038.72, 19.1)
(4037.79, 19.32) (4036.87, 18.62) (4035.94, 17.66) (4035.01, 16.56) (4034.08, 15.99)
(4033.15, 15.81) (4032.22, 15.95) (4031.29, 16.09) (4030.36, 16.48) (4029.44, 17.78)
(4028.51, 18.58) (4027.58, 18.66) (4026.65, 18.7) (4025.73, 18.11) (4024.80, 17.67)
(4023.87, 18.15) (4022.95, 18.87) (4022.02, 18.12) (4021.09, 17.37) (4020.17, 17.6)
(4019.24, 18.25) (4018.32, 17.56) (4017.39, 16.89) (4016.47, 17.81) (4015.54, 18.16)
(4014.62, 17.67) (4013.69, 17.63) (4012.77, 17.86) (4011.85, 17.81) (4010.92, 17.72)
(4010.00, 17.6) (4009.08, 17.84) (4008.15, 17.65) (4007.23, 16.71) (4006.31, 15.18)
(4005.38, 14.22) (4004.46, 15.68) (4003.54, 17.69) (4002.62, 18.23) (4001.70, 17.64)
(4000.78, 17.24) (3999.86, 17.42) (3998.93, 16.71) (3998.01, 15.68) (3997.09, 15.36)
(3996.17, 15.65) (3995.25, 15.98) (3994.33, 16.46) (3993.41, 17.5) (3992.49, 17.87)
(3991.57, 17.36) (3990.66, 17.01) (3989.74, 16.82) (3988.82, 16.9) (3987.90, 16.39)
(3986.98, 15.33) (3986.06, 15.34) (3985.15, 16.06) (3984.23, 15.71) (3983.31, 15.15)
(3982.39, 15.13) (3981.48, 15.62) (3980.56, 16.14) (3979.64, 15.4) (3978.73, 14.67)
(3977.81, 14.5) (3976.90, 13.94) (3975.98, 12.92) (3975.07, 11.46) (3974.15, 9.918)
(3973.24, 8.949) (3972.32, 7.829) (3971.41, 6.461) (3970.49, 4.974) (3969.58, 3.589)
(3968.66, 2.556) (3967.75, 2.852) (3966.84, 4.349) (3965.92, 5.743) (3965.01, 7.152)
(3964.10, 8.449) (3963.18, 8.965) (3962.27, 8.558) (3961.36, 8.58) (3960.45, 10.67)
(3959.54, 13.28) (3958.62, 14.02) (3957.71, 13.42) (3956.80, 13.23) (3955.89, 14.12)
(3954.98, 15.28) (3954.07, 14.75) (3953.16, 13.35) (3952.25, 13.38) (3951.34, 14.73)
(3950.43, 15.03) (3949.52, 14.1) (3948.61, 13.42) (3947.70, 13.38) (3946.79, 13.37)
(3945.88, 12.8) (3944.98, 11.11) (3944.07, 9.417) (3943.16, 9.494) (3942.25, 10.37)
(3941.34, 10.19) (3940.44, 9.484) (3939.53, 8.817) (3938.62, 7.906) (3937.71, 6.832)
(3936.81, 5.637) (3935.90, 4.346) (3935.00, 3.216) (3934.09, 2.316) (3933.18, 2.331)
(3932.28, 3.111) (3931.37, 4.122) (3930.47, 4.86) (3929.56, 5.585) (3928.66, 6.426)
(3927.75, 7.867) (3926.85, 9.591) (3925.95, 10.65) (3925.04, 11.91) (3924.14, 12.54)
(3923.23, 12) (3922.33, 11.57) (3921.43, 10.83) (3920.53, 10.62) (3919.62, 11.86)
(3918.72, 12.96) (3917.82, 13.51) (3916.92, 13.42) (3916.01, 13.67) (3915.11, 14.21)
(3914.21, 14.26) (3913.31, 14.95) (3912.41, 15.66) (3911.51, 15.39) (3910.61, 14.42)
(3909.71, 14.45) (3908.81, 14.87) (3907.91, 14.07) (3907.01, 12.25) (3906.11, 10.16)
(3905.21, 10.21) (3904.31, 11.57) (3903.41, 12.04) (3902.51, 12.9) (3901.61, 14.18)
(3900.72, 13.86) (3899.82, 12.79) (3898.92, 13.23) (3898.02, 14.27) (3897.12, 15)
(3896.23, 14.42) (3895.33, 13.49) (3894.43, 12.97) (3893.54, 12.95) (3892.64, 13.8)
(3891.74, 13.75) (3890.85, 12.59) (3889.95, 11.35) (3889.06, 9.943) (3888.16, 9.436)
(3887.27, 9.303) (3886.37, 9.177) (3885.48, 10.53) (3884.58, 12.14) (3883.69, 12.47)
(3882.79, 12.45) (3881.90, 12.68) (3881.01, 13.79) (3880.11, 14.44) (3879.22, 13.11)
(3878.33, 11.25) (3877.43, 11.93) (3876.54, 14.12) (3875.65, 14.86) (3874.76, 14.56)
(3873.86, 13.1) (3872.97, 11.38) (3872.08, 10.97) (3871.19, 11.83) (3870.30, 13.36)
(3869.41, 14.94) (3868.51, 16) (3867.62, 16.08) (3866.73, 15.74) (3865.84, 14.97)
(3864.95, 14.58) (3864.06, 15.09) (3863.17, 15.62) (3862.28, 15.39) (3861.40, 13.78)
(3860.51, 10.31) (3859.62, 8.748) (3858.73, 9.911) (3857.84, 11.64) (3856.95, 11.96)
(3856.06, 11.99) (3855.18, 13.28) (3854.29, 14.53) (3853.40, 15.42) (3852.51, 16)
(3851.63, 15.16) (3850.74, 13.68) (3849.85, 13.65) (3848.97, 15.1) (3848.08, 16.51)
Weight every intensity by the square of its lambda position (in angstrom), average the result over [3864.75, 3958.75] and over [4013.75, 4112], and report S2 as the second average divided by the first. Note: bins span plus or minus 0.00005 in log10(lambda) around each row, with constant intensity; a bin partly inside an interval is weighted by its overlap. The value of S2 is 1.6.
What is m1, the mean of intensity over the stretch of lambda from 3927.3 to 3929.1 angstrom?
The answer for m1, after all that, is 7.14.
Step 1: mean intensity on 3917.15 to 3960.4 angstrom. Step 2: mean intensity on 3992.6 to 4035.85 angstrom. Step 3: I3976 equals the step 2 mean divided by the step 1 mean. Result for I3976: 1.67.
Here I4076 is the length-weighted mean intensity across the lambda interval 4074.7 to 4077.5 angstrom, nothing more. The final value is 16.2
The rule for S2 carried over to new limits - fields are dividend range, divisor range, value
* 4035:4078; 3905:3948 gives 1.78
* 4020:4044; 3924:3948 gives 2.34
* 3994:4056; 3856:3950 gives 1.57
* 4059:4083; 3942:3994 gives 1.44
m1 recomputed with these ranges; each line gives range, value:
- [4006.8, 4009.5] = 17.4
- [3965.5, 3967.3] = 5.01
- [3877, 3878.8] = 11.6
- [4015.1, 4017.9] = 17.6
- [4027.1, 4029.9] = 18.3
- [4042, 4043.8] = 18.4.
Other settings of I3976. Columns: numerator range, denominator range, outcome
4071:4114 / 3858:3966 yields 1.47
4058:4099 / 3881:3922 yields 1.36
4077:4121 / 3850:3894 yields 1.36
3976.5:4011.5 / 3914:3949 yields 1.73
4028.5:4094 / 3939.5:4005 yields 1.34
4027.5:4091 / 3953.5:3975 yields 1.90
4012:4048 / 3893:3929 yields 1.37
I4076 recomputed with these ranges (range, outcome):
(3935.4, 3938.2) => 5.6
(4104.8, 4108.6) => 17.7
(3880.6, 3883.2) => 13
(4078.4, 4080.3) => 16.6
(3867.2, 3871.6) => 14.4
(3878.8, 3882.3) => 13.5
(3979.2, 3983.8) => 15.5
